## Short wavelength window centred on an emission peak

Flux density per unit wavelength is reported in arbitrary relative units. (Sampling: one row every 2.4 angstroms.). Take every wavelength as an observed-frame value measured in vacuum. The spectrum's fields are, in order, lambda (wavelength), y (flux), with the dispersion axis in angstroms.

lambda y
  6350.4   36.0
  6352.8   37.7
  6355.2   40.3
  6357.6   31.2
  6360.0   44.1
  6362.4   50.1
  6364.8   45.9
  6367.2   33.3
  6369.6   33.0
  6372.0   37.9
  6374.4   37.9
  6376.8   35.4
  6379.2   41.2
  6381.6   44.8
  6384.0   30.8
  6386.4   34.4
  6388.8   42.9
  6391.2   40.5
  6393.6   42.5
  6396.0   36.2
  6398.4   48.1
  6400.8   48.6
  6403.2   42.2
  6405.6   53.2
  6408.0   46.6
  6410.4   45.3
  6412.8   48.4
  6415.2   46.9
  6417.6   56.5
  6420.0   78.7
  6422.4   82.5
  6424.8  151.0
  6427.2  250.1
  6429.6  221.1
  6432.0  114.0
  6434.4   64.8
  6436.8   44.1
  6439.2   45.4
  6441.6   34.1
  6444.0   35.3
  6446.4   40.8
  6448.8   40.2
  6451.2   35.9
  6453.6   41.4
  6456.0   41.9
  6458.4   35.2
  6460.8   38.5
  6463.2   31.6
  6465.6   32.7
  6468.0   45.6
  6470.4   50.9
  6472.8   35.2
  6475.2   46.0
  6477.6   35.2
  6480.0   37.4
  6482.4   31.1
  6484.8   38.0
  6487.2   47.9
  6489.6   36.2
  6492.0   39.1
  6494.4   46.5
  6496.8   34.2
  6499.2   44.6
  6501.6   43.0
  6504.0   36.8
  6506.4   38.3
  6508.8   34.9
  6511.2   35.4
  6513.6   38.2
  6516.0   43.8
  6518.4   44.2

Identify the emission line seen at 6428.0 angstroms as H-beta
